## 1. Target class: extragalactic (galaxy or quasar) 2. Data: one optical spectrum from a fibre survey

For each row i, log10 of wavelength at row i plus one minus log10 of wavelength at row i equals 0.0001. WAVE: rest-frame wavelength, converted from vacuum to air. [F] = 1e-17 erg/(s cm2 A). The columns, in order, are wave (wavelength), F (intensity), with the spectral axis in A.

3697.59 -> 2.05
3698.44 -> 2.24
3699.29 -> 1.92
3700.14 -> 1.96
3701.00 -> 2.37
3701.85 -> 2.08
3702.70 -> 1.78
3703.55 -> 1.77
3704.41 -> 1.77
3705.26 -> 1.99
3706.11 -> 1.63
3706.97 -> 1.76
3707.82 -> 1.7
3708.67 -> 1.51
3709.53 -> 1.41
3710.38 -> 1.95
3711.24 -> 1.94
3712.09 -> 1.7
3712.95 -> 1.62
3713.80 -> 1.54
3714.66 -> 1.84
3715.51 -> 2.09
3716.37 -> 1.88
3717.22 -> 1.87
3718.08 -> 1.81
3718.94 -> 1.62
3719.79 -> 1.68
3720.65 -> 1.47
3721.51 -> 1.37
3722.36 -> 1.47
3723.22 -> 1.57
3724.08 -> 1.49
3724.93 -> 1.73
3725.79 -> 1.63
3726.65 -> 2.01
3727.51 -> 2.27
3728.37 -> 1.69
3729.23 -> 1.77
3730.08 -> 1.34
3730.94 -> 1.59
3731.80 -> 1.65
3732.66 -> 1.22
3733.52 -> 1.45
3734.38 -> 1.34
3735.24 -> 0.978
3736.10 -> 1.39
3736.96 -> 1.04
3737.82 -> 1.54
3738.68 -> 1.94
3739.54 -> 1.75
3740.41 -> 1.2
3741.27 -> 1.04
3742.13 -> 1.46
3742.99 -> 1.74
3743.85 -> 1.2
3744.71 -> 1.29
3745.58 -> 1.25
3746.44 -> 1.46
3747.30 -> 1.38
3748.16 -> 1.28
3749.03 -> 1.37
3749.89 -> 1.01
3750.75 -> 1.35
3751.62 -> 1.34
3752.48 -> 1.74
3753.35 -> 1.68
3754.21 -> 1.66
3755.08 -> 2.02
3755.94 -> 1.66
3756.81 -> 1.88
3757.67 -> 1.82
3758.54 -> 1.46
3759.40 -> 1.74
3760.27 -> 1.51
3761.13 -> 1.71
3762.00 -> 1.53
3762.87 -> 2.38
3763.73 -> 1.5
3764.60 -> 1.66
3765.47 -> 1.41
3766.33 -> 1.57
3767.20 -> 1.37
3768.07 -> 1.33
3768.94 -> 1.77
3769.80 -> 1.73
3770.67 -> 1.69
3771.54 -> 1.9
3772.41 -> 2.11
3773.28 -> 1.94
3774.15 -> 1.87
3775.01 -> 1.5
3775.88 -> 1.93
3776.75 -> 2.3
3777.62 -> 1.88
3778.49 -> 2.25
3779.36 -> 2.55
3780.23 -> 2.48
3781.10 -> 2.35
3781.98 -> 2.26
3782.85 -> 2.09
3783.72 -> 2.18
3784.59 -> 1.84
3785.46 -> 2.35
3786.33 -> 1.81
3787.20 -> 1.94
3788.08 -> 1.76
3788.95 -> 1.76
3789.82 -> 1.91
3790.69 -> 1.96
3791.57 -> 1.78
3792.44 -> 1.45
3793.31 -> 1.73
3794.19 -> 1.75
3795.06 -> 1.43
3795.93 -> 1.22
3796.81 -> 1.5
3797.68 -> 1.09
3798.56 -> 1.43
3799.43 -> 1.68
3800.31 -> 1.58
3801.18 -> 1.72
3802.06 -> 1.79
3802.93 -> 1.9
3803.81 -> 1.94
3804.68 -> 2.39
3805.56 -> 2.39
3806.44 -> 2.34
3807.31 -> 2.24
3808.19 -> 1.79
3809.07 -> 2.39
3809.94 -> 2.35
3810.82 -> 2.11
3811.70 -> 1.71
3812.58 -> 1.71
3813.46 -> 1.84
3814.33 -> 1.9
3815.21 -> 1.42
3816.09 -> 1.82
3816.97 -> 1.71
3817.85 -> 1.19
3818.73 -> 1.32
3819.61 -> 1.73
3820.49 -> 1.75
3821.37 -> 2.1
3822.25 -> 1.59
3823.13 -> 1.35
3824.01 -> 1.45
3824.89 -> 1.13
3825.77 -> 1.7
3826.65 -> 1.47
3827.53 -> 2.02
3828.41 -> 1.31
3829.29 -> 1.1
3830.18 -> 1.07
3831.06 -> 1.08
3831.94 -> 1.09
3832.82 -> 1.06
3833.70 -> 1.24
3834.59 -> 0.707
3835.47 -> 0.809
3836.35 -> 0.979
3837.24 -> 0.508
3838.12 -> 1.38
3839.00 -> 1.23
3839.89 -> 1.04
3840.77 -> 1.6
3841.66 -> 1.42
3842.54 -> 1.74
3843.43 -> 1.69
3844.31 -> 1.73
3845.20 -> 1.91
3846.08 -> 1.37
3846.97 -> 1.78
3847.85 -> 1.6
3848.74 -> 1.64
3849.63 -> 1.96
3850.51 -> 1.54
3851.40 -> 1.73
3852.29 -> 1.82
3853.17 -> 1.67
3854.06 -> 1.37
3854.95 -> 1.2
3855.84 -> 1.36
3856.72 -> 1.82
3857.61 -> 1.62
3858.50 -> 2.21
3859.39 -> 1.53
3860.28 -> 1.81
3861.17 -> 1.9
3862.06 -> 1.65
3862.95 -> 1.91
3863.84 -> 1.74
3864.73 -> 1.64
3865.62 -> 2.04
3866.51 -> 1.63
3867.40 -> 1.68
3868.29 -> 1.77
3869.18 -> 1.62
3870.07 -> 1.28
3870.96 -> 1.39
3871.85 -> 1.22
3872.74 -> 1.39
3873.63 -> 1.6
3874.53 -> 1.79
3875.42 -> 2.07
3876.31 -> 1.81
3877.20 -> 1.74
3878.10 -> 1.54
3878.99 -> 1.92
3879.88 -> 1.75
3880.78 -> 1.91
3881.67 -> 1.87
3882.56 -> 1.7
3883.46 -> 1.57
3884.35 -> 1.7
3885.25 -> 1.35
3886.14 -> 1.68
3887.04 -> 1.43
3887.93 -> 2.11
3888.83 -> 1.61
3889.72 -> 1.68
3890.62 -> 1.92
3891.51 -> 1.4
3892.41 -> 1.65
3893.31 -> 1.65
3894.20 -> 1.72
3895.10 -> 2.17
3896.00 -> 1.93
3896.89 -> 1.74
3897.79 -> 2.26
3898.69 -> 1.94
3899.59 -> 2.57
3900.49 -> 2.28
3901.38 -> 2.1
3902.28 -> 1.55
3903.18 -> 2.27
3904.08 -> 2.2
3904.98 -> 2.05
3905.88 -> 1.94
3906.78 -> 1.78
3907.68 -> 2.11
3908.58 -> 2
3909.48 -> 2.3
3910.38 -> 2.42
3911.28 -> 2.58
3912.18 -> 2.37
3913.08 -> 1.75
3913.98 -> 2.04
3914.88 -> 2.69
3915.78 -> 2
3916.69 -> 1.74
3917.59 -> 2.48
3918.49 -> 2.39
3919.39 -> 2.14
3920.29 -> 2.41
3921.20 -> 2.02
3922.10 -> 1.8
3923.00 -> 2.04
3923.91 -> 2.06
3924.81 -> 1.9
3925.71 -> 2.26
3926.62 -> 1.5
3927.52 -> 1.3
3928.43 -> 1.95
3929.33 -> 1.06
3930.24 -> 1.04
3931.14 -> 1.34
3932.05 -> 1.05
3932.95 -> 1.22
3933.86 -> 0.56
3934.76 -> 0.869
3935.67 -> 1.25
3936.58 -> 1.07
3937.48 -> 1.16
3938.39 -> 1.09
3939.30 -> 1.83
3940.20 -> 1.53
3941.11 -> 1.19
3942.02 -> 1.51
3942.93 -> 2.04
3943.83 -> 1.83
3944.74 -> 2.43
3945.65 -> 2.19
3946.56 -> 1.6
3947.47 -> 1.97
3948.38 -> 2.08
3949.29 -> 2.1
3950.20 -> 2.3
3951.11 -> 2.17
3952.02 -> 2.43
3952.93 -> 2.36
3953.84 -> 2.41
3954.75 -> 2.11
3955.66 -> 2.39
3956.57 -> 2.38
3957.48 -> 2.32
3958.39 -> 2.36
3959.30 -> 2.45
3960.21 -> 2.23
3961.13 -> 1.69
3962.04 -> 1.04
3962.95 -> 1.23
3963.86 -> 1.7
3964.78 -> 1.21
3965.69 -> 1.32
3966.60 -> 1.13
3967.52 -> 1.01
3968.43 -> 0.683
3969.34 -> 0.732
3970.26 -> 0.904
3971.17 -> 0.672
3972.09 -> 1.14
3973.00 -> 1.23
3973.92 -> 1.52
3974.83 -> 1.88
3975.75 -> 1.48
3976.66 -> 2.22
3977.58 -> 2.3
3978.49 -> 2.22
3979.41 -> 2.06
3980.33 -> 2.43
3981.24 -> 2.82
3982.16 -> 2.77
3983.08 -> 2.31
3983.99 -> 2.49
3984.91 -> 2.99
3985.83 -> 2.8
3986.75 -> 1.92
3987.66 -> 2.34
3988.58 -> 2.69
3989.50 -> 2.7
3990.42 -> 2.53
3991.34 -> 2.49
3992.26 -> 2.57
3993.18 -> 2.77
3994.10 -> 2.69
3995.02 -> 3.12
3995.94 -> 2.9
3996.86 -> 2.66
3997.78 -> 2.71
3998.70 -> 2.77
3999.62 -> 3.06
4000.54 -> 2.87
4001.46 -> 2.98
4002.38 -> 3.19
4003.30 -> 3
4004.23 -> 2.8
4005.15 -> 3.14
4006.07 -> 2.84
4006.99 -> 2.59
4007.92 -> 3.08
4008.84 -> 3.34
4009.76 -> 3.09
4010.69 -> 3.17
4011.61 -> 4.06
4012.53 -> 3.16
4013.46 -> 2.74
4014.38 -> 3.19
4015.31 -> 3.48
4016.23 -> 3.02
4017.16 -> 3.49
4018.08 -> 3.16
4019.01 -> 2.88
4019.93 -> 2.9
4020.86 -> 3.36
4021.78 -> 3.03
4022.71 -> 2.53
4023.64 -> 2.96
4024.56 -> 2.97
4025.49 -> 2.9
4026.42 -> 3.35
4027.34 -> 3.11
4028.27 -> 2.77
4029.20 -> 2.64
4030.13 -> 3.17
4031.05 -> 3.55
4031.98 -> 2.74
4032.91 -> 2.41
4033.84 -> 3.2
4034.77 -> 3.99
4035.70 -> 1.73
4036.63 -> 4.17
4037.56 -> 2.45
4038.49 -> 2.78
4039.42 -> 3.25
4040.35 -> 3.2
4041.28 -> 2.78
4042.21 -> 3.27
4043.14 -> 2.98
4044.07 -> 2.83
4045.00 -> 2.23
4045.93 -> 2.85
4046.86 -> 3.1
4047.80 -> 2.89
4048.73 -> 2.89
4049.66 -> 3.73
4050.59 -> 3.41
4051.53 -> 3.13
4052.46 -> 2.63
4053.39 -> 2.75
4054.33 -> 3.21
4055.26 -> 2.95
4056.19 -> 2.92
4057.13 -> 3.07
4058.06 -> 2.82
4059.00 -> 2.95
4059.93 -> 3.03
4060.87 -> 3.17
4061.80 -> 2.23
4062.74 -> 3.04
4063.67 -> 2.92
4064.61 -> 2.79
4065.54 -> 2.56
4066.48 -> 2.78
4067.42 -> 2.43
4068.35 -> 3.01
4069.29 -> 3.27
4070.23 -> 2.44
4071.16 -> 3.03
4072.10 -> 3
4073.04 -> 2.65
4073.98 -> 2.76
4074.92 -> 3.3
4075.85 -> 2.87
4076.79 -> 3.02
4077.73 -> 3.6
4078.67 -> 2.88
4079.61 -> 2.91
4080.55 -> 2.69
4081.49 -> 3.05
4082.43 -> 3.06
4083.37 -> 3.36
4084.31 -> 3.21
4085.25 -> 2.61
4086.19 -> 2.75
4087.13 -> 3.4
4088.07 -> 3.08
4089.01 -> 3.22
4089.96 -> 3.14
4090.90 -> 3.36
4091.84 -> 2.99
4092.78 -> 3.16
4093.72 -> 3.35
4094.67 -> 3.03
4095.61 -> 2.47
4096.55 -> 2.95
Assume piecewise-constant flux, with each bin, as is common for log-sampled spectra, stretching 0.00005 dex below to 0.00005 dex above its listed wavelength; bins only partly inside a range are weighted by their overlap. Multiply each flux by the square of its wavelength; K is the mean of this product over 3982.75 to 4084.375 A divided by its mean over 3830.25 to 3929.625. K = 1.82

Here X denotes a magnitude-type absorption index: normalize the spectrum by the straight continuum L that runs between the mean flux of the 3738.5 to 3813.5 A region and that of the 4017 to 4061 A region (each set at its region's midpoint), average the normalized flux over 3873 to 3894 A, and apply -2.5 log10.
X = 0.30 mag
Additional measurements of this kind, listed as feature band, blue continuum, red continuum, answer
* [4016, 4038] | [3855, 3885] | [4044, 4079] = -0.12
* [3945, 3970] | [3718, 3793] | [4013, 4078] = 0.37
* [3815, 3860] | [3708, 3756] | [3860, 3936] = 0.17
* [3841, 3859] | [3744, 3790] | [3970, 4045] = 0.26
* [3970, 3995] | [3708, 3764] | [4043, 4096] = 0.18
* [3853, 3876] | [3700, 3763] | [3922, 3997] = 0.08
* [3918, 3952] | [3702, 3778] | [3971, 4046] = 0.41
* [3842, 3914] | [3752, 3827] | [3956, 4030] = 0.17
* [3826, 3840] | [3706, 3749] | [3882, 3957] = 0.45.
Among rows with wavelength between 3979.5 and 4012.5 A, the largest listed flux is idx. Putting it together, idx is 4.06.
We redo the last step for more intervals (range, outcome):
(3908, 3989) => 2.99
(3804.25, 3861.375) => 2.39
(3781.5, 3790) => 2.35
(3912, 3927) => 2.69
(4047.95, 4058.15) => 3.73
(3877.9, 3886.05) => 1.92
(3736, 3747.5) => 1.94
